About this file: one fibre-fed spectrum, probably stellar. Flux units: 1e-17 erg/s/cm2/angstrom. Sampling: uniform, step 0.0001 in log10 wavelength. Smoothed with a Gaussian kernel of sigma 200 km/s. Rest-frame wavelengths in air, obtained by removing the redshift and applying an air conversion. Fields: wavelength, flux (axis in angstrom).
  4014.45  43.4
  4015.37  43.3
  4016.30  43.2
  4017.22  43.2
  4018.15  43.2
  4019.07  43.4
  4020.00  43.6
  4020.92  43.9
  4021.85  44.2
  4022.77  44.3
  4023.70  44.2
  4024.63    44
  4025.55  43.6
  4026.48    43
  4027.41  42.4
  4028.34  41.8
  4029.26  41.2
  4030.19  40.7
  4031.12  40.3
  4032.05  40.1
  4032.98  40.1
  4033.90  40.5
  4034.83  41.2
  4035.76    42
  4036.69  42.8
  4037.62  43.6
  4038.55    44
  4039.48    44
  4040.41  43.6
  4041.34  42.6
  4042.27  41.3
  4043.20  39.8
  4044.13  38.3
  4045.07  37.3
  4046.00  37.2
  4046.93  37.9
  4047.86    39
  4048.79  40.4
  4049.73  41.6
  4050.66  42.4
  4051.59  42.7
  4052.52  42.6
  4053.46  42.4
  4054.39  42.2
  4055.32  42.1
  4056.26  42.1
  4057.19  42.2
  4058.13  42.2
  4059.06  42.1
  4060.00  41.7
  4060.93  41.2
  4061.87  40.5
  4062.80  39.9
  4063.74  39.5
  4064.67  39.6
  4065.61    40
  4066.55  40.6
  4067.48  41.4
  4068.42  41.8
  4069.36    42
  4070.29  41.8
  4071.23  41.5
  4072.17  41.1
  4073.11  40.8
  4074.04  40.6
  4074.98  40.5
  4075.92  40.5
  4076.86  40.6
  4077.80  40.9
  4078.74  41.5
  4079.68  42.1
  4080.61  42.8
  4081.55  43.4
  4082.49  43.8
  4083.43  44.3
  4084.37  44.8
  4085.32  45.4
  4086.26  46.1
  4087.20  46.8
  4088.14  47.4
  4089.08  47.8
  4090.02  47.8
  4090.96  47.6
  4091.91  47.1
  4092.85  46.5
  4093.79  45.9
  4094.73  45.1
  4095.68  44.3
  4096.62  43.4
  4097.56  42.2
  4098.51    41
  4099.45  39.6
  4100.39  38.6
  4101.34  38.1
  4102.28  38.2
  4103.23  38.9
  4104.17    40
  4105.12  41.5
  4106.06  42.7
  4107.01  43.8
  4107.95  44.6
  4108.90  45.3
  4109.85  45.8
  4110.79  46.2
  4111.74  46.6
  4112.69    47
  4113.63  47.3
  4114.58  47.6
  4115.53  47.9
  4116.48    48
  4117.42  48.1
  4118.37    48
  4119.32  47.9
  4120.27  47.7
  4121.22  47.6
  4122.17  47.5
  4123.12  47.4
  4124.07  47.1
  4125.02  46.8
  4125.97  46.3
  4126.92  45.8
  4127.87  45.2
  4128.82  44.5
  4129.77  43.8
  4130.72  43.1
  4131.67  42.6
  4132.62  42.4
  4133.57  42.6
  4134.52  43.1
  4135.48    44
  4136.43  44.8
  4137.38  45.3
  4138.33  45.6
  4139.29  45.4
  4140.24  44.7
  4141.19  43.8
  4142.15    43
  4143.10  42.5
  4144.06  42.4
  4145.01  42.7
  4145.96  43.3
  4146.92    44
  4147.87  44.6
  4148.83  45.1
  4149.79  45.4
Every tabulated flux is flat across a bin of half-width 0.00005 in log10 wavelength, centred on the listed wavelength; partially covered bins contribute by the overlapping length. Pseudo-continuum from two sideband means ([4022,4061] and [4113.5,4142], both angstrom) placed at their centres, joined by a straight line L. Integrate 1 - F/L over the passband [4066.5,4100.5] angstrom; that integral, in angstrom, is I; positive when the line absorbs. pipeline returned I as 0.2 angstrom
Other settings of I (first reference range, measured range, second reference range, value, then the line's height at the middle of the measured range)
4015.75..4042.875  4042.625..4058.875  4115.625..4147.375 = 0.9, 43.1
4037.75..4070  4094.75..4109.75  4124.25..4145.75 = 0.4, 42.9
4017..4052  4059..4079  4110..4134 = 1.2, 43.5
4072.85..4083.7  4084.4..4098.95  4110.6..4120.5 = -0.6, 43.9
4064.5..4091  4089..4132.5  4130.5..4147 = -1.6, 43.3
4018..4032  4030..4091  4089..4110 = 1.5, 43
